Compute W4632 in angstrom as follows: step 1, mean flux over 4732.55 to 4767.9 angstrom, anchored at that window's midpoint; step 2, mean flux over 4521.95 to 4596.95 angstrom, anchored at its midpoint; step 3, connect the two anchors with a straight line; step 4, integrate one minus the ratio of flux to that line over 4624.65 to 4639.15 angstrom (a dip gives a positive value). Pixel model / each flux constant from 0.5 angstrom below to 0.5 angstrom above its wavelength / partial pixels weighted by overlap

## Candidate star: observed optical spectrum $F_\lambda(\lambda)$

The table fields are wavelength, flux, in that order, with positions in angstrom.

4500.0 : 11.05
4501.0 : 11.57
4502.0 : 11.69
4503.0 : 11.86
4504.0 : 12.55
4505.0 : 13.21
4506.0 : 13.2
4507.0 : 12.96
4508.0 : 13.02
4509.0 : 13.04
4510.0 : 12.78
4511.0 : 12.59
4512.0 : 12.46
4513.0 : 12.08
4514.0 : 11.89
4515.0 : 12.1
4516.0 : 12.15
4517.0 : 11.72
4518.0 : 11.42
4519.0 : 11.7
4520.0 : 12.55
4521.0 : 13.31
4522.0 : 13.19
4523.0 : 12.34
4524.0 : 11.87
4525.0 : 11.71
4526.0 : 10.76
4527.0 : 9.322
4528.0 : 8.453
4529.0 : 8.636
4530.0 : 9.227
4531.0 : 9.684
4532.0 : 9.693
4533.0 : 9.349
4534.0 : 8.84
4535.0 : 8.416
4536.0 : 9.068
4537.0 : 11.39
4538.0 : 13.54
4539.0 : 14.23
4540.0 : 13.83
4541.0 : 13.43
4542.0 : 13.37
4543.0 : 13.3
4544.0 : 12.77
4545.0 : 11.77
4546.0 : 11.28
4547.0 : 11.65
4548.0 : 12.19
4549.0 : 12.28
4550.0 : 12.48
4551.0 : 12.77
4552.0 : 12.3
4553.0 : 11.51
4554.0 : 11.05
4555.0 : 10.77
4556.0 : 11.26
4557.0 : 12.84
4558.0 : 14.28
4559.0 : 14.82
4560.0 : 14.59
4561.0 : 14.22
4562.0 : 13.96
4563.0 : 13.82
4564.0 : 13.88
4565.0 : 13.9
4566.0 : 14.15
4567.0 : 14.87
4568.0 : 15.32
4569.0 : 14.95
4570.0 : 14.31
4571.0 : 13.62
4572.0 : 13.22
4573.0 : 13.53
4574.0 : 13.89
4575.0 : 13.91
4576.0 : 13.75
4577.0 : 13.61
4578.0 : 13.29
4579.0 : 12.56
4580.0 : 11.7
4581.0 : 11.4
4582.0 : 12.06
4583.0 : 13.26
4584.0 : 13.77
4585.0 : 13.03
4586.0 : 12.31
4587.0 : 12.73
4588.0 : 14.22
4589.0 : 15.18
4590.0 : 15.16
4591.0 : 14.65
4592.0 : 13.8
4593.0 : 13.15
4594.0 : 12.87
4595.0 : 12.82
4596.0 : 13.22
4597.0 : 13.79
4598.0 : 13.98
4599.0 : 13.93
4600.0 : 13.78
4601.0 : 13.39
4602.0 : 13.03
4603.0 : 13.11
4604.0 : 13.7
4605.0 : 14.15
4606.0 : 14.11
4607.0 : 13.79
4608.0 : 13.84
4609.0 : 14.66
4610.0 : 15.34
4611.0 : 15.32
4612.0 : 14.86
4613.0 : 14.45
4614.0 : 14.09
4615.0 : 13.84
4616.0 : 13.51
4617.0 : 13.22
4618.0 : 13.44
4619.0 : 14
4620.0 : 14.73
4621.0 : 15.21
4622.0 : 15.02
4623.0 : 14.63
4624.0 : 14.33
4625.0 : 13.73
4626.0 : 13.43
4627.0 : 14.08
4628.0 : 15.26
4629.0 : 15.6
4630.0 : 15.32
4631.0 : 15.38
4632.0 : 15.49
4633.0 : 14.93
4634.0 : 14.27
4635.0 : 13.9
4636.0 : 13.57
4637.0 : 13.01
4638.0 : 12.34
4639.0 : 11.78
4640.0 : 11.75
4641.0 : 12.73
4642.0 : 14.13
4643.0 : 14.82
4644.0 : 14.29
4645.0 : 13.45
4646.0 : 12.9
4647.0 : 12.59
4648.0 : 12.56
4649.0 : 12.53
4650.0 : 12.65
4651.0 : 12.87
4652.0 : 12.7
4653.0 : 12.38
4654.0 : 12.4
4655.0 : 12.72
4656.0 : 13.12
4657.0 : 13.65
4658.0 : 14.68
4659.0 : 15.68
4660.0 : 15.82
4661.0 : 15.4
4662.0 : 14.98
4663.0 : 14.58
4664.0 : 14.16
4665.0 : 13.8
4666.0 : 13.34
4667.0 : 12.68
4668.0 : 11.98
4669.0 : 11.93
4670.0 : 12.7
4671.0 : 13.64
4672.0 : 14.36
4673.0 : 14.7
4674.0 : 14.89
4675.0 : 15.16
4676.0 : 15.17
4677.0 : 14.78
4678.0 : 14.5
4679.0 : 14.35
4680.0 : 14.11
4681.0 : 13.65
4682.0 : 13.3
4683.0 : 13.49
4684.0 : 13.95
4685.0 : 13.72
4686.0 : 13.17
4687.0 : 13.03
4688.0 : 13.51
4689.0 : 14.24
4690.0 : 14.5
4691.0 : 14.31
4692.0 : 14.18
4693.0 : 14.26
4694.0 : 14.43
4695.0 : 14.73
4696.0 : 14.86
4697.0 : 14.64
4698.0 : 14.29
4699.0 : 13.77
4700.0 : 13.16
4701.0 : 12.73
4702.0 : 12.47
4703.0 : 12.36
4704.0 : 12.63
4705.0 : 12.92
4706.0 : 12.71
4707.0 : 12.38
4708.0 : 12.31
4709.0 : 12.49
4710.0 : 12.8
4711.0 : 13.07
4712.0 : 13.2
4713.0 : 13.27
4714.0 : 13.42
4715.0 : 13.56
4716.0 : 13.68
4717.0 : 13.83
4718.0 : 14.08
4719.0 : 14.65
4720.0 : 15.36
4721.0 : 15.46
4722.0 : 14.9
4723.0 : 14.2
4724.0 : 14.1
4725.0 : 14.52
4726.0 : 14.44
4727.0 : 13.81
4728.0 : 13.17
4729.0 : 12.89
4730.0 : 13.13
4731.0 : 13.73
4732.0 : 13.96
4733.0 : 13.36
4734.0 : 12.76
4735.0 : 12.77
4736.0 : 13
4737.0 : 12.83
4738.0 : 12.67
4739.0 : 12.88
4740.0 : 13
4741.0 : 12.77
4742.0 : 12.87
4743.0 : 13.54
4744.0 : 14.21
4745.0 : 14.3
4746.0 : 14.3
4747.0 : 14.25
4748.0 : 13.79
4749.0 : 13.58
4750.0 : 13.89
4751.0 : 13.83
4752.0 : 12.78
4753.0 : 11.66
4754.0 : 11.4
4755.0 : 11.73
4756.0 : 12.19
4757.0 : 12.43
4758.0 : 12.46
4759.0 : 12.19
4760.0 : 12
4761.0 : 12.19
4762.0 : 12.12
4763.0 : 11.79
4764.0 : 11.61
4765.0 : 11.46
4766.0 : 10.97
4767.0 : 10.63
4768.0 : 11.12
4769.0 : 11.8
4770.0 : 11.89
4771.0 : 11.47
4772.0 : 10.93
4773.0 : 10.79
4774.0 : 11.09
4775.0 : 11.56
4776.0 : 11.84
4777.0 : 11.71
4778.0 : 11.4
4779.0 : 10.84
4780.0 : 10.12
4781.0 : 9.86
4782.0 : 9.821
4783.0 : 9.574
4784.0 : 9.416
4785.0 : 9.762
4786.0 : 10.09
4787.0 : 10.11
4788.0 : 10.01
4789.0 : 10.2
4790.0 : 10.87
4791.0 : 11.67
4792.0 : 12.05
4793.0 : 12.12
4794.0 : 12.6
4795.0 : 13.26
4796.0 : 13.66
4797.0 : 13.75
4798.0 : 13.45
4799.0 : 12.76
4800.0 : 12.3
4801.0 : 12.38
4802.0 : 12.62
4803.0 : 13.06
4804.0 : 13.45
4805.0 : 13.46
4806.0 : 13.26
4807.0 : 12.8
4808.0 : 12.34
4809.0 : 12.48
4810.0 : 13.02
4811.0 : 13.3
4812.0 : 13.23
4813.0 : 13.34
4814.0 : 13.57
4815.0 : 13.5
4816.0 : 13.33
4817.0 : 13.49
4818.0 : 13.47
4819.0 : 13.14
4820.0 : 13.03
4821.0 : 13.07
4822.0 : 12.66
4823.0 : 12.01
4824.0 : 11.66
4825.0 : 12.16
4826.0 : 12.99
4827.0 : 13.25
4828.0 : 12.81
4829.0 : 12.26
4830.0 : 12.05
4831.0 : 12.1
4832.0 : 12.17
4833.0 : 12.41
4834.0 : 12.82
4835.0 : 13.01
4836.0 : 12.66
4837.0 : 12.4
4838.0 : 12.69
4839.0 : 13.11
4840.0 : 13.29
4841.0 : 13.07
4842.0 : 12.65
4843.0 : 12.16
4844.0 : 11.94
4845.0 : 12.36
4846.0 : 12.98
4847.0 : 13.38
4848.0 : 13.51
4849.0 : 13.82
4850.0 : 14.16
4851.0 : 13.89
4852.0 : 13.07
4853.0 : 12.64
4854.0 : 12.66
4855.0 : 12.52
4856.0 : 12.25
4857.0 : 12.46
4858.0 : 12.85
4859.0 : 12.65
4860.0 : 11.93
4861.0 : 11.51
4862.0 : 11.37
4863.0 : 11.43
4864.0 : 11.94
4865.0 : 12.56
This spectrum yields -1.8 angstrom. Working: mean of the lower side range 12.6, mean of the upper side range 12.7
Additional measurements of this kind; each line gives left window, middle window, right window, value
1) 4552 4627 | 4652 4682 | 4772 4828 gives -1.91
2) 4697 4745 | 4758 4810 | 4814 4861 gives 5.55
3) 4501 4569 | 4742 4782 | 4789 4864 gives 1.70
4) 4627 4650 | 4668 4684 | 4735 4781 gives -0.86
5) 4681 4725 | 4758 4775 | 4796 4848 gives 2.19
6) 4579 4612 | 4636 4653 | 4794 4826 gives 0.66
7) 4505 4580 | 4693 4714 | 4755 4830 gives -1.93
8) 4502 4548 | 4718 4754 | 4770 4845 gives -4.57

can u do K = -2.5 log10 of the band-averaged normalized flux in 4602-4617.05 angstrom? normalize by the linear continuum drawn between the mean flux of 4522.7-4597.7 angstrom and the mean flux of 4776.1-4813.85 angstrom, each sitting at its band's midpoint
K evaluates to -0.14 mag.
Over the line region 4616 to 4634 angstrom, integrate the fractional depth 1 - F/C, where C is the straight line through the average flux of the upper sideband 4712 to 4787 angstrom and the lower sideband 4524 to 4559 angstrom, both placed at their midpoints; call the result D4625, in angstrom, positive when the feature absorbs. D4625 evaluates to -4.0 angstrom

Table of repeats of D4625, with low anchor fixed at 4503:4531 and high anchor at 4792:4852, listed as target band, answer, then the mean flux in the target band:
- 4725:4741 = -0.8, 13.3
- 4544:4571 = -2.6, 13.1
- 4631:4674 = -4.4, 13.6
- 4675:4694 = -2.5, 14.1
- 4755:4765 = 0.5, 12.1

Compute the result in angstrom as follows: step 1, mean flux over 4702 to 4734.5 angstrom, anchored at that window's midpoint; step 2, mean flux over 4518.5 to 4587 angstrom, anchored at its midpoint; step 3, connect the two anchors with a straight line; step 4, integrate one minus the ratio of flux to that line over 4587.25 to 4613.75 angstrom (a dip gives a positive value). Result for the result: -2.6 angstrom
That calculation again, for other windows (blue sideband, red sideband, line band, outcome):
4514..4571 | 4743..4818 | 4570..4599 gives -2.9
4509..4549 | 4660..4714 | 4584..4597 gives -1.3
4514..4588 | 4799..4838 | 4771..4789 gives 3.1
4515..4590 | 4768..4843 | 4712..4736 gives -3.1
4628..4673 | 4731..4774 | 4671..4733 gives -3.5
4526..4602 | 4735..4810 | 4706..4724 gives -2.1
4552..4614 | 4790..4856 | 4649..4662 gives -0.3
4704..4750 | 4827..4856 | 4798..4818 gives -0.1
